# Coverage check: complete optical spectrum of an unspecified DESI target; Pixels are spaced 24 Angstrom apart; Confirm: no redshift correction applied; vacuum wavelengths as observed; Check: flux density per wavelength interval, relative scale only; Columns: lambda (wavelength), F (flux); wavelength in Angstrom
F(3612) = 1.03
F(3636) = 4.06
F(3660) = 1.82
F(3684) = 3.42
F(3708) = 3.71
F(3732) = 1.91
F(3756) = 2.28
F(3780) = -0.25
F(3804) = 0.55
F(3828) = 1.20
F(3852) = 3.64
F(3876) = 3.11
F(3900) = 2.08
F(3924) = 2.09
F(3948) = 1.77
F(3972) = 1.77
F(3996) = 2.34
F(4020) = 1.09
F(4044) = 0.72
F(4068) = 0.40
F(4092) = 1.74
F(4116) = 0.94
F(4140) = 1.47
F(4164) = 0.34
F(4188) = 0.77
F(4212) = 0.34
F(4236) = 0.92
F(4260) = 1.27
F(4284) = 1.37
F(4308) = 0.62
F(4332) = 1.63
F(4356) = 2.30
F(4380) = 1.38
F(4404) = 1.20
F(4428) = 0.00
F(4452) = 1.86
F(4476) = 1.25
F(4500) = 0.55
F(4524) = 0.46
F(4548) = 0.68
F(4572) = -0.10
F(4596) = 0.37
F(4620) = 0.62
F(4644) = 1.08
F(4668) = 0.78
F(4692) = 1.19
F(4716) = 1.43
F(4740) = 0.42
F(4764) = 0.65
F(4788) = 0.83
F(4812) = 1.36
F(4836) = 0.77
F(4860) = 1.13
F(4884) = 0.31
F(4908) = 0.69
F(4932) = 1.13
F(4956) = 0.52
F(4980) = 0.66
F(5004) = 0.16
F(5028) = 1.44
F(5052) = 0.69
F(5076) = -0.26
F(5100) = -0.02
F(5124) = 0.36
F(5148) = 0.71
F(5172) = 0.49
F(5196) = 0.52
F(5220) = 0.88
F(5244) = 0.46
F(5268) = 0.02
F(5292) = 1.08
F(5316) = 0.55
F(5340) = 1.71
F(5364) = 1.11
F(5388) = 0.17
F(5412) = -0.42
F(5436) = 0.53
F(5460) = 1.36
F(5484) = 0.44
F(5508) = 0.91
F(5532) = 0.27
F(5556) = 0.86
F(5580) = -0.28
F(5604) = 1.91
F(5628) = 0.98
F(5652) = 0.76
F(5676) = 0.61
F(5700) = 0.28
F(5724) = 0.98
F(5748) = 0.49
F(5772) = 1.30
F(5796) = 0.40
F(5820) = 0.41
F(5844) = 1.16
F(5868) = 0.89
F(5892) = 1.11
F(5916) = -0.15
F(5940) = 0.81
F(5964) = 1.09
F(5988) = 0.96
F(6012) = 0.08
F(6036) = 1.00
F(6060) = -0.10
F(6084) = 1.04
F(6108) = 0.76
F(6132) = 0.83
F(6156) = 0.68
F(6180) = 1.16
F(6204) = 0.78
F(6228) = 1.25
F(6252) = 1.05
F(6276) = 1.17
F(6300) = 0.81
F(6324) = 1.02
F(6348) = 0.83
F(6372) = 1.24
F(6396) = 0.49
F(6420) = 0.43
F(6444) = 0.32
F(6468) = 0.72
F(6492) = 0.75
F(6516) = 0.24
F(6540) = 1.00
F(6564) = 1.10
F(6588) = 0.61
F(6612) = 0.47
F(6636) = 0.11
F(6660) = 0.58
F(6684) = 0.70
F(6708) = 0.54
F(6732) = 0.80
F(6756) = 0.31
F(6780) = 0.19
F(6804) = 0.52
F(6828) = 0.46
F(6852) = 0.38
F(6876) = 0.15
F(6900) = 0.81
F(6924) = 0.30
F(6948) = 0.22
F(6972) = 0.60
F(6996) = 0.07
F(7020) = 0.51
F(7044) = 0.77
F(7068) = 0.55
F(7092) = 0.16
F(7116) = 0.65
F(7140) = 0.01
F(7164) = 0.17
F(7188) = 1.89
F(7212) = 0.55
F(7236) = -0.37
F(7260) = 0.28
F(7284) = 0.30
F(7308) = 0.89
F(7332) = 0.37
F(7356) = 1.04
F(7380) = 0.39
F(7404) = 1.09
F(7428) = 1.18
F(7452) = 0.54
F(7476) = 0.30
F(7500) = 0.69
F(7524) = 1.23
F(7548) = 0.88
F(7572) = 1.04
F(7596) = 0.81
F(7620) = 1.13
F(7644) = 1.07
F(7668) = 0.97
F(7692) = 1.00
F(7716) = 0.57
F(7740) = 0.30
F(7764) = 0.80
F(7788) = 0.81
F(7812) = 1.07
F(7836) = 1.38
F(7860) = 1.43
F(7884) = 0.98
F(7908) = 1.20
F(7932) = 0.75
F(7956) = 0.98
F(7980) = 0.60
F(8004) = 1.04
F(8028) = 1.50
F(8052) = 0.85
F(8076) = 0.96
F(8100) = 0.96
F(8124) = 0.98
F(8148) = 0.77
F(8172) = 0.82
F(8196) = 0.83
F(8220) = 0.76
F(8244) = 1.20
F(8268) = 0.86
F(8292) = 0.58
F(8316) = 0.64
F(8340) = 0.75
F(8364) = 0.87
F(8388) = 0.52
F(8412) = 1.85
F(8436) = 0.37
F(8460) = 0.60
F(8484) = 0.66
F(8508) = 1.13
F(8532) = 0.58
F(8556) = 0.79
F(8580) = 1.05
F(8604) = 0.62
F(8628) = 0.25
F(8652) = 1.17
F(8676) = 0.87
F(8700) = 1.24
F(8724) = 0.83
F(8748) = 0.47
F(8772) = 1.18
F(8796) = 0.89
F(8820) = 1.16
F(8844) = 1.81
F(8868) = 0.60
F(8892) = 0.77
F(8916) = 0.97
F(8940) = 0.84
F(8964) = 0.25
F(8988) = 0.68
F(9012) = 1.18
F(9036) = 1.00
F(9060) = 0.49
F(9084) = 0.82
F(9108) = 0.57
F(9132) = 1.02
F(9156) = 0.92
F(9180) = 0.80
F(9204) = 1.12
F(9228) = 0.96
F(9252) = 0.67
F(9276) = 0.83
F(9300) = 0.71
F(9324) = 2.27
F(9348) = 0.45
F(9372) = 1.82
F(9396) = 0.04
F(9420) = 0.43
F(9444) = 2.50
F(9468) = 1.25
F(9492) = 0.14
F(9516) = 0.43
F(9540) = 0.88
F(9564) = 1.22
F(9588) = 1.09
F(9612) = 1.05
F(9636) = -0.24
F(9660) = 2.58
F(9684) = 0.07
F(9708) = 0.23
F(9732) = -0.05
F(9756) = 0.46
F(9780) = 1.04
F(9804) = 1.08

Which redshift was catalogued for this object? 0.928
